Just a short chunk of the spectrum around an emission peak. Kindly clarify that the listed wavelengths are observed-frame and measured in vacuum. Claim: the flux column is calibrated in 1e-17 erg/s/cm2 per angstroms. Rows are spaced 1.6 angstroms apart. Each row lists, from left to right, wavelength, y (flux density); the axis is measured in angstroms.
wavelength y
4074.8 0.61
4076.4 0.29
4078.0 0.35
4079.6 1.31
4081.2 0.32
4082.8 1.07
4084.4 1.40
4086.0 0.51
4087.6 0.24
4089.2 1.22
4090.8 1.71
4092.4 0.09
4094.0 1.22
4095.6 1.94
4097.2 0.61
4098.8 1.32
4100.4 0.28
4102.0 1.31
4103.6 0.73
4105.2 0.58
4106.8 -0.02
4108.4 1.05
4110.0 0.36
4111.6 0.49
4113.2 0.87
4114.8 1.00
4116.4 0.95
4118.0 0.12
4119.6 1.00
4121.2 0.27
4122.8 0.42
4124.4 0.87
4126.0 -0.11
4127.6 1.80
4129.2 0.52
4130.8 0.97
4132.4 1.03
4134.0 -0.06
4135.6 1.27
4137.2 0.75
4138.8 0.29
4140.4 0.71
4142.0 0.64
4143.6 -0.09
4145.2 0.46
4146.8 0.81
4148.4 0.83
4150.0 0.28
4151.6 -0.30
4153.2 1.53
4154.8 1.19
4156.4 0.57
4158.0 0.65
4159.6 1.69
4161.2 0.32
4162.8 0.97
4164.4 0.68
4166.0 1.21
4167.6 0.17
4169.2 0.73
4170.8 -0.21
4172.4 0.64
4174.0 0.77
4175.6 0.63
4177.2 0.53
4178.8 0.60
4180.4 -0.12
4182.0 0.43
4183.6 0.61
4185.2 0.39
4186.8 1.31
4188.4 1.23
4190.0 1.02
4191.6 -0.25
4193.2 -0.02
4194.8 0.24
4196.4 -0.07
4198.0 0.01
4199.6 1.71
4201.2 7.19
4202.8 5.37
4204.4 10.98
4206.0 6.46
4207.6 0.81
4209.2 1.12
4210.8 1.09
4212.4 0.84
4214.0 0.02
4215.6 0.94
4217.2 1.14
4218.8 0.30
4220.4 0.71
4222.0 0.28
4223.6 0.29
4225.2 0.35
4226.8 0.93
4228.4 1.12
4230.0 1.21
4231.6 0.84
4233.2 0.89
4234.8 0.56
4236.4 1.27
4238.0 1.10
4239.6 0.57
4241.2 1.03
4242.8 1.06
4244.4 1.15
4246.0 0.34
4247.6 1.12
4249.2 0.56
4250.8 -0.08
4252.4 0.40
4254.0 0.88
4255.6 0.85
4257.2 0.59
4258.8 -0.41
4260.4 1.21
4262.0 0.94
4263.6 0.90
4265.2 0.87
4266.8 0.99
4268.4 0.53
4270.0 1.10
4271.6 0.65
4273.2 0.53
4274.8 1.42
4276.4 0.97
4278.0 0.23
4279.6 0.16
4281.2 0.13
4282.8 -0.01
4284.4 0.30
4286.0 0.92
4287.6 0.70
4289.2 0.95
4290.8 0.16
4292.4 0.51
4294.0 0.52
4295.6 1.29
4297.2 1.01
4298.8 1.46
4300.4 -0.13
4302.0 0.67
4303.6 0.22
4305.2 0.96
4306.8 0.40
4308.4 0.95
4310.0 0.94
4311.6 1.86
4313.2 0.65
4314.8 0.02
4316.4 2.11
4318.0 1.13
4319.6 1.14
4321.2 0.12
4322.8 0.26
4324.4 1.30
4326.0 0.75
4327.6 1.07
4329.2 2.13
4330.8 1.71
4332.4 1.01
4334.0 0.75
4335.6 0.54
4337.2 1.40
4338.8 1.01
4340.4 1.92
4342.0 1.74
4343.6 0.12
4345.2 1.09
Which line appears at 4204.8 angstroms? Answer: [O II]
